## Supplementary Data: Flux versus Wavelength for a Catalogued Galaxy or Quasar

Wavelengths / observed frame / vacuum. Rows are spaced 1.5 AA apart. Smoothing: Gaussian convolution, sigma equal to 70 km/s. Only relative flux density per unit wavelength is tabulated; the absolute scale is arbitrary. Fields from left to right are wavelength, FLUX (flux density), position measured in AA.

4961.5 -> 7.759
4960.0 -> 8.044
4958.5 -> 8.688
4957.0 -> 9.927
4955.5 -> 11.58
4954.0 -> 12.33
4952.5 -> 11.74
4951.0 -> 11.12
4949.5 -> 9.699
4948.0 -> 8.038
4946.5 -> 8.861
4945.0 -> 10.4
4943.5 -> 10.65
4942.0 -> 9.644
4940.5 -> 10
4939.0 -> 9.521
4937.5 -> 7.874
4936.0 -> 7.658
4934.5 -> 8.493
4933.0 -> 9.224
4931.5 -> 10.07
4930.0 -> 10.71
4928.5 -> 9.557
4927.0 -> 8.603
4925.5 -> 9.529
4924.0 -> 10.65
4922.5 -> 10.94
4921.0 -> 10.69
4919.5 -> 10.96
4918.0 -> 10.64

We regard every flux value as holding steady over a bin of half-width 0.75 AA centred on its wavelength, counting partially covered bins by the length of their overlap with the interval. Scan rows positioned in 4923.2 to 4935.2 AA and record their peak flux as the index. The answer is 10.71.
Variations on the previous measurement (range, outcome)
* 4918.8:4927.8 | 10.96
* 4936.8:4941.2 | 10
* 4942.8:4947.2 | 10.65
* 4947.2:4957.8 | 12.33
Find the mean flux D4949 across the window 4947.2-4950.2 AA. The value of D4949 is 8.85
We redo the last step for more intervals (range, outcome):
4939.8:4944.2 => 10.1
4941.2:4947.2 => 9.9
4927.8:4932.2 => 10.1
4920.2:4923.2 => 10.8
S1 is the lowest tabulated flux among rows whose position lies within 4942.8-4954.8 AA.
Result 8.038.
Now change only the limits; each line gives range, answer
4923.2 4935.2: 8.493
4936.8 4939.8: 7.874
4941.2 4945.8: 9.644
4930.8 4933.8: 9.224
